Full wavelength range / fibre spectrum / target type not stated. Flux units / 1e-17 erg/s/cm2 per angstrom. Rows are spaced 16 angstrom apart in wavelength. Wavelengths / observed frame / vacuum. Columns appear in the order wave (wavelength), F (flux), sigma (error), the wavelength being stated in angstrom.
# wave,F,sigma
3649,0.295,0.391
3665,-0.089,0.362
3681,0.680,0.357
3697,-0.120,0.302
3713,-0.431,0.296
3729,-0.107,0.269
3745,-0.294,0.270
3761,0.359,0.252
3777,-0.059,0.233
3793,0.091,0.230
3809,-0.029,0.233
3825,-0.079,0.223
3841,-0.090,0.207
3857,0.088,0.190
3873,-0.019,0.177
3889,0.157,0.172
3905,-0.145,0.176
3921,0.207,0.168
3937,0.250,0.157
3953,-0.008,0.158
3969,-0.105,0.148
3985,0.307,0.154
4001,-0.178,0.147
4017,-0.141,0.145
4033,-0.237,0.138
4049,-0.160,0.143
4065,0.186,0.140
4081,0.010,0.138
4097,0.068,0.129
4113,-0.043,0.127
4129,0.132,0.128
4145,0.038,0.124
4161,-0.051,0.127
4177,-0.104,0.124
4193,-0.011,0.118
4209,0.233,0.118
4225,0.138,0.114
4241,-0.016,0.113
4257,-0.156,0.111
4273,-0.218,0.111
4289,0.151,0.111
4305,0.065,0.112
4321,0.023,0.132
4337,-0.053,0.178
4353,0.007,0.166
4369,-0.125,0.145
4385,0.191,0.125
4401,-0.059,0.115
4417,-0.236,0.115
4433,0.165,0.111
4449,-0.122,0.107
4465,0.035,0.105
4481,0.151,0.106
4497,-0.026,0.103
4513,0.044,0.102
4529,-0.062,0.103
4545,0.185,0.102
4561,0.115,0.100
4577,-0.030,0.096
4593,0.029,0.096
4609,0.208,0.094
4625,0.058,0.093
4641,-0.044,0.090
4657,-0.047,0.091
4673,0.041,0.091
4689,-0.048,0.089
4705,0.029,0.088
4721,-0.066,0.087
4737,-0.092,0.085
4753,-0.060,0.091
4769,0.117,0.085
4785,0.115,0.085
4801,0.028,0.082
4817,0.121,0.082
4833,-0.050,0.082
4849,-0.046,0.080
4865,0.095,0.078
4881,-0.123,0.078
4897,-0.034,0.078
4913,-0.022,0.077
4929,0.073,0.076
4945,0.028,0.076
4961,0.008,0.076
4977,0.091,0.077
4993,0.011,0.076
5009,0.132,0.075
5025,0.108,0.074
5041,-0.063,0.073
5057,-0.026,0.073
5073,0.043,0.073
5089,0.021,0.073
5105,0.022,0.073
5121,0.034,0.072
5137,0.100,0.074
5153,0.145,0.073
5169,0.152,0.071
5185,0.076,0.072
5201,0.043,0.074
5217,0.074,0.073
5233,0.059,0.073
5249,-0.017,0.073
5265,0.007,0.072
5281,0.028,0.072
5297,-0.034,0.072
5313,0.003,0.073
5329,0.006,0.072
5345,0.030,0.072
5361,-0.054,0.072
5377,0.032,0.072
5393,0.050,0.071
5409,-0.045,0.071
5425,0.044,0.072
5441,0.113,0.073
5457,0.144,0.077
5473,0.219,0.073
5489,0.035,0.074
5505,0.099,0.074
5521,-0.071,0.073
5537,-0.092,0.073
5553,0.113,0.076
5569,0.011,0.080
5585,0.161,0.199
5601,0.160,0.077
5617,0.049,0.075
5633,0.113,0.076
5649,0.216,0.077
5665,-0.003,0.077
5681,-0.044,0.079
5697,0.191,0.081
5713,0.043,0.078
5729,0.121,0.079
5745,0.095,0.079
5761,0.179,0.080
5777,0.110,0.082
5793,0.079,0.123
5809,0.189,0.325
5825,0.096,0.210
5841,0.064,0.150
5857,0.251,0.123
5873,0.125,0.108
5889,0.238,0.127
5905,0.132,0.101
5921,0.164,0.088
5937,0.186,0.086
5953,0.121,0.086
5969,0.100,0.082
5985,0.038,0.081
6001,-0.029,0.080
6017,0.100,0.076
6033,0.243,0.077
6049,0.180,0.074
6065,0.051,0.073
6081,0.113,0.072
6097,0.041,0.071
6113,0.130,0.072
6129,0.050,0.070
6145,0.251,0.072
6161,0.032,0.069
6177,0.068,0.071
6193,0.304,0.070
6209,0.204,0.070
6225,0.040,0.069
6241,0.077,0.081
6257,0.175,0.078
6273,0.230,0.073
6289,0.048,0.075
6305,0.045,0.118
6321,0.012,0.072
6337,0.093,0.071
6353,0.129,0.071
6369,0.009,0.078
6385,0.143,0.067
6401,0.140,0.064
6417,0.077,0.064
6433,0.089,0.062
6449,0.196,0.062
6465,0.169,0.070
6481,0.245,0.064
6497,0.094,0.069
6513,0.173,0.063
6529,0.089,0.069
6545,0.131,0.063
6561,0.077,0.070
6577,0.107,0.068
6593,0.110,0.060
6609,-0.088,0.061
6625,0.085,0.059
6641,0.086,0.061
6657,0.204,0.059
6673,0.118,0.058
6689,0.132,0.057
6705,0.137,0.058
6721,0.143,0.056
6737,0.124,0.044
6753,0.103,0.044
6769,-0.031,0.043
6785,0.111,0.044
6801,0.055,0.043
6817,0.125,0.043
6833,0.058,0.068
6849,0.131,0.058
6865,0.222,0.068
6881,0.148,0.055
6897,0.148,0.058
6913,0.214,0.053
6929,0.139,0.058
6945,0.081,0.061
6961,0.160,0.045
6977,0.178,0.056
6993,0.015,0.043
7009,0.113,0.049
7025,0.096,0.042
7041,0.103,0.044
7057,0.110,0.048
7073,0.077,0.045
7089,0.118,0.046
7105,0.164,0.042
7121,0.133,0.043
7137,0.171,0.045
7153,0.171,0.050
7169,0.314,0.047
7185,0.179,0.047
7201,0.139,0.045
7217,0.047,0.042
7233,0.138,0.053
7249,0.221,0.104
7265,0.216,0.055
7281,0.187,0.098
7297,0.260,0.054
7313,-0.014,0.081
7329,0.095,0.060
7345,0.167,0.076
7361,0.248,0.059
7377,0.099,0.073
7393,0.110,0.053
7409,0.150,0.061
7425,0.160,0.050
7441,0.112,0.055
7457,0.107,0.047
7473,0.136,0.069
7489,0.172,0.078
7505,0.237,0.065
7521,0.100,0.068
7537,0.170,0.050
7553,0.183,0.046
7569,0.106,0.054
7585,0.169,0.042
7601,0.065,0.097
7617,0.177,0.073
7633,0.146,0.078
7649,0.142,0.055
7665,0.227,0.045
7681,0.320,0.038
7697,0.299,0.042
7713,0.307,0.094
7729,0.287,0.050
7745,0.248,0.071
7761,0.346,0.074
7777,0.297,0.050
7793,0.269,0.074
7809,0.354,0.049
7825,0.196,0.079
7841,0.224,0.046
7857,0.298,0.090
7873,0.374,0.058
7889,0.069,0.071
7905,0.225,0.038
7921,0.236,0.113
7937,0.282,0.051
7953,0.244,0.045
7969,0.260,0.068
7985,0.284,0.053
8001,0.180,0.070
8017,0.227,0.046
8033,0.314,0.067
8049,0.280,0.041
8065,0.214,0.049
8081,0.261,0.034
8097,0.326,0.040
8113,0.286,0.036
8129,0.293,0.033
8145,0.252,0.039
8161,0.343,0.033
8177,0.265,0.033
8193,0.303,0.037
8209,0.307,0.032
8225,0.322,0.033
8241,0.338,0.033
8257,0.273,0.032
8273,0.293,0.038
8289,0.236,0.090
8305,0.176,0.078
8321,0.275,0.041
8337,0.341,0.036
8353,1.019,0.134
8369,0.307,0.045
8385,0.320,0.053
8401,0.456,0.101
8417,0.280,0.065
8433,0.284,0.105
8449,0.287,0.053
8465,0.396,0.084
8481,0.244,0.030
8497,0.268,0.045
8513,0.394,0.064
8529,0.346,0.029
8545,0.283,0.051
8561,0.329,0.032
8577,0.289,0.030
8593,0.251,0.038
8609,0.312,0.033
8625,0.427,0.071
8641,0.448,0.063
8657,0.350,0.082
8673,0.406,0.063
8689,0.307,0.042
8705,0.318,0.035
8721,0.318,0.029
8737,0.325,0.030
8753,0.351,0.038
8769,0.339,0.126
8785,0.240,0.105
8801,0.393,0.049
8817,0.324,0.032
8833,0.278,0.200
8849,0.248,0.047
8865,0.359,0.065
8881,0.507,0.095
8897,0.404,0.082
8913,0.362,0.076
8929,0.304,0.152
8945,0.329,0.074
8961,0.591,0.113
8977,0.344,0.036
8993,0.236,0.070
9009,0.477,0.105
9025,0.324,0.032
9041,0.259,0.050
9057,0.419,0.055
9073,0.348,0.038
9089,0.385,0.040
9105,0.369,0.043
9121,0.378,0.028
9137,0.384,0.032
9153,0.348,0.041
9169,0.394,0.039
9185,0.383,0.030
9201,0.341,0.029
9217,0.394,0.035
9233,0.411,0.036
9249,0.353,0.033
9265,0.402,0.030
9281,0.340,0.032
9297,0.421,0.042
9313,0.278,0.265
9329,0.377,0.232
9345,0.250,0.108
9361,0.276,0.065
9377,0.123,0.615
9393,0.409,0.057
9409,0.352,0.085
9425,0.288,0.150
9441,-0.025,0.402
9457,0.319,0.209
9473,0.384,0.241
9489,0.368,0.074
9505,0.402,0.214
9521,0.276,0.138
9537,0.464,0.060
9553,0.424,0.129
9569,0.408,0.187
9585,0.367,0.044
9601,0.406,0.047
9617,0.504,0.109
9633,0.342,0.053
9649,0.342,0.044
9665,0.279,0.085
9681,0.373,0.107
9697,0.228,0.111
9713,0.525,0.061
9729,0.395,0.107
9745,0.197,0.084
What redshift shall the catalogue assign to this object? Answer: 0.92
